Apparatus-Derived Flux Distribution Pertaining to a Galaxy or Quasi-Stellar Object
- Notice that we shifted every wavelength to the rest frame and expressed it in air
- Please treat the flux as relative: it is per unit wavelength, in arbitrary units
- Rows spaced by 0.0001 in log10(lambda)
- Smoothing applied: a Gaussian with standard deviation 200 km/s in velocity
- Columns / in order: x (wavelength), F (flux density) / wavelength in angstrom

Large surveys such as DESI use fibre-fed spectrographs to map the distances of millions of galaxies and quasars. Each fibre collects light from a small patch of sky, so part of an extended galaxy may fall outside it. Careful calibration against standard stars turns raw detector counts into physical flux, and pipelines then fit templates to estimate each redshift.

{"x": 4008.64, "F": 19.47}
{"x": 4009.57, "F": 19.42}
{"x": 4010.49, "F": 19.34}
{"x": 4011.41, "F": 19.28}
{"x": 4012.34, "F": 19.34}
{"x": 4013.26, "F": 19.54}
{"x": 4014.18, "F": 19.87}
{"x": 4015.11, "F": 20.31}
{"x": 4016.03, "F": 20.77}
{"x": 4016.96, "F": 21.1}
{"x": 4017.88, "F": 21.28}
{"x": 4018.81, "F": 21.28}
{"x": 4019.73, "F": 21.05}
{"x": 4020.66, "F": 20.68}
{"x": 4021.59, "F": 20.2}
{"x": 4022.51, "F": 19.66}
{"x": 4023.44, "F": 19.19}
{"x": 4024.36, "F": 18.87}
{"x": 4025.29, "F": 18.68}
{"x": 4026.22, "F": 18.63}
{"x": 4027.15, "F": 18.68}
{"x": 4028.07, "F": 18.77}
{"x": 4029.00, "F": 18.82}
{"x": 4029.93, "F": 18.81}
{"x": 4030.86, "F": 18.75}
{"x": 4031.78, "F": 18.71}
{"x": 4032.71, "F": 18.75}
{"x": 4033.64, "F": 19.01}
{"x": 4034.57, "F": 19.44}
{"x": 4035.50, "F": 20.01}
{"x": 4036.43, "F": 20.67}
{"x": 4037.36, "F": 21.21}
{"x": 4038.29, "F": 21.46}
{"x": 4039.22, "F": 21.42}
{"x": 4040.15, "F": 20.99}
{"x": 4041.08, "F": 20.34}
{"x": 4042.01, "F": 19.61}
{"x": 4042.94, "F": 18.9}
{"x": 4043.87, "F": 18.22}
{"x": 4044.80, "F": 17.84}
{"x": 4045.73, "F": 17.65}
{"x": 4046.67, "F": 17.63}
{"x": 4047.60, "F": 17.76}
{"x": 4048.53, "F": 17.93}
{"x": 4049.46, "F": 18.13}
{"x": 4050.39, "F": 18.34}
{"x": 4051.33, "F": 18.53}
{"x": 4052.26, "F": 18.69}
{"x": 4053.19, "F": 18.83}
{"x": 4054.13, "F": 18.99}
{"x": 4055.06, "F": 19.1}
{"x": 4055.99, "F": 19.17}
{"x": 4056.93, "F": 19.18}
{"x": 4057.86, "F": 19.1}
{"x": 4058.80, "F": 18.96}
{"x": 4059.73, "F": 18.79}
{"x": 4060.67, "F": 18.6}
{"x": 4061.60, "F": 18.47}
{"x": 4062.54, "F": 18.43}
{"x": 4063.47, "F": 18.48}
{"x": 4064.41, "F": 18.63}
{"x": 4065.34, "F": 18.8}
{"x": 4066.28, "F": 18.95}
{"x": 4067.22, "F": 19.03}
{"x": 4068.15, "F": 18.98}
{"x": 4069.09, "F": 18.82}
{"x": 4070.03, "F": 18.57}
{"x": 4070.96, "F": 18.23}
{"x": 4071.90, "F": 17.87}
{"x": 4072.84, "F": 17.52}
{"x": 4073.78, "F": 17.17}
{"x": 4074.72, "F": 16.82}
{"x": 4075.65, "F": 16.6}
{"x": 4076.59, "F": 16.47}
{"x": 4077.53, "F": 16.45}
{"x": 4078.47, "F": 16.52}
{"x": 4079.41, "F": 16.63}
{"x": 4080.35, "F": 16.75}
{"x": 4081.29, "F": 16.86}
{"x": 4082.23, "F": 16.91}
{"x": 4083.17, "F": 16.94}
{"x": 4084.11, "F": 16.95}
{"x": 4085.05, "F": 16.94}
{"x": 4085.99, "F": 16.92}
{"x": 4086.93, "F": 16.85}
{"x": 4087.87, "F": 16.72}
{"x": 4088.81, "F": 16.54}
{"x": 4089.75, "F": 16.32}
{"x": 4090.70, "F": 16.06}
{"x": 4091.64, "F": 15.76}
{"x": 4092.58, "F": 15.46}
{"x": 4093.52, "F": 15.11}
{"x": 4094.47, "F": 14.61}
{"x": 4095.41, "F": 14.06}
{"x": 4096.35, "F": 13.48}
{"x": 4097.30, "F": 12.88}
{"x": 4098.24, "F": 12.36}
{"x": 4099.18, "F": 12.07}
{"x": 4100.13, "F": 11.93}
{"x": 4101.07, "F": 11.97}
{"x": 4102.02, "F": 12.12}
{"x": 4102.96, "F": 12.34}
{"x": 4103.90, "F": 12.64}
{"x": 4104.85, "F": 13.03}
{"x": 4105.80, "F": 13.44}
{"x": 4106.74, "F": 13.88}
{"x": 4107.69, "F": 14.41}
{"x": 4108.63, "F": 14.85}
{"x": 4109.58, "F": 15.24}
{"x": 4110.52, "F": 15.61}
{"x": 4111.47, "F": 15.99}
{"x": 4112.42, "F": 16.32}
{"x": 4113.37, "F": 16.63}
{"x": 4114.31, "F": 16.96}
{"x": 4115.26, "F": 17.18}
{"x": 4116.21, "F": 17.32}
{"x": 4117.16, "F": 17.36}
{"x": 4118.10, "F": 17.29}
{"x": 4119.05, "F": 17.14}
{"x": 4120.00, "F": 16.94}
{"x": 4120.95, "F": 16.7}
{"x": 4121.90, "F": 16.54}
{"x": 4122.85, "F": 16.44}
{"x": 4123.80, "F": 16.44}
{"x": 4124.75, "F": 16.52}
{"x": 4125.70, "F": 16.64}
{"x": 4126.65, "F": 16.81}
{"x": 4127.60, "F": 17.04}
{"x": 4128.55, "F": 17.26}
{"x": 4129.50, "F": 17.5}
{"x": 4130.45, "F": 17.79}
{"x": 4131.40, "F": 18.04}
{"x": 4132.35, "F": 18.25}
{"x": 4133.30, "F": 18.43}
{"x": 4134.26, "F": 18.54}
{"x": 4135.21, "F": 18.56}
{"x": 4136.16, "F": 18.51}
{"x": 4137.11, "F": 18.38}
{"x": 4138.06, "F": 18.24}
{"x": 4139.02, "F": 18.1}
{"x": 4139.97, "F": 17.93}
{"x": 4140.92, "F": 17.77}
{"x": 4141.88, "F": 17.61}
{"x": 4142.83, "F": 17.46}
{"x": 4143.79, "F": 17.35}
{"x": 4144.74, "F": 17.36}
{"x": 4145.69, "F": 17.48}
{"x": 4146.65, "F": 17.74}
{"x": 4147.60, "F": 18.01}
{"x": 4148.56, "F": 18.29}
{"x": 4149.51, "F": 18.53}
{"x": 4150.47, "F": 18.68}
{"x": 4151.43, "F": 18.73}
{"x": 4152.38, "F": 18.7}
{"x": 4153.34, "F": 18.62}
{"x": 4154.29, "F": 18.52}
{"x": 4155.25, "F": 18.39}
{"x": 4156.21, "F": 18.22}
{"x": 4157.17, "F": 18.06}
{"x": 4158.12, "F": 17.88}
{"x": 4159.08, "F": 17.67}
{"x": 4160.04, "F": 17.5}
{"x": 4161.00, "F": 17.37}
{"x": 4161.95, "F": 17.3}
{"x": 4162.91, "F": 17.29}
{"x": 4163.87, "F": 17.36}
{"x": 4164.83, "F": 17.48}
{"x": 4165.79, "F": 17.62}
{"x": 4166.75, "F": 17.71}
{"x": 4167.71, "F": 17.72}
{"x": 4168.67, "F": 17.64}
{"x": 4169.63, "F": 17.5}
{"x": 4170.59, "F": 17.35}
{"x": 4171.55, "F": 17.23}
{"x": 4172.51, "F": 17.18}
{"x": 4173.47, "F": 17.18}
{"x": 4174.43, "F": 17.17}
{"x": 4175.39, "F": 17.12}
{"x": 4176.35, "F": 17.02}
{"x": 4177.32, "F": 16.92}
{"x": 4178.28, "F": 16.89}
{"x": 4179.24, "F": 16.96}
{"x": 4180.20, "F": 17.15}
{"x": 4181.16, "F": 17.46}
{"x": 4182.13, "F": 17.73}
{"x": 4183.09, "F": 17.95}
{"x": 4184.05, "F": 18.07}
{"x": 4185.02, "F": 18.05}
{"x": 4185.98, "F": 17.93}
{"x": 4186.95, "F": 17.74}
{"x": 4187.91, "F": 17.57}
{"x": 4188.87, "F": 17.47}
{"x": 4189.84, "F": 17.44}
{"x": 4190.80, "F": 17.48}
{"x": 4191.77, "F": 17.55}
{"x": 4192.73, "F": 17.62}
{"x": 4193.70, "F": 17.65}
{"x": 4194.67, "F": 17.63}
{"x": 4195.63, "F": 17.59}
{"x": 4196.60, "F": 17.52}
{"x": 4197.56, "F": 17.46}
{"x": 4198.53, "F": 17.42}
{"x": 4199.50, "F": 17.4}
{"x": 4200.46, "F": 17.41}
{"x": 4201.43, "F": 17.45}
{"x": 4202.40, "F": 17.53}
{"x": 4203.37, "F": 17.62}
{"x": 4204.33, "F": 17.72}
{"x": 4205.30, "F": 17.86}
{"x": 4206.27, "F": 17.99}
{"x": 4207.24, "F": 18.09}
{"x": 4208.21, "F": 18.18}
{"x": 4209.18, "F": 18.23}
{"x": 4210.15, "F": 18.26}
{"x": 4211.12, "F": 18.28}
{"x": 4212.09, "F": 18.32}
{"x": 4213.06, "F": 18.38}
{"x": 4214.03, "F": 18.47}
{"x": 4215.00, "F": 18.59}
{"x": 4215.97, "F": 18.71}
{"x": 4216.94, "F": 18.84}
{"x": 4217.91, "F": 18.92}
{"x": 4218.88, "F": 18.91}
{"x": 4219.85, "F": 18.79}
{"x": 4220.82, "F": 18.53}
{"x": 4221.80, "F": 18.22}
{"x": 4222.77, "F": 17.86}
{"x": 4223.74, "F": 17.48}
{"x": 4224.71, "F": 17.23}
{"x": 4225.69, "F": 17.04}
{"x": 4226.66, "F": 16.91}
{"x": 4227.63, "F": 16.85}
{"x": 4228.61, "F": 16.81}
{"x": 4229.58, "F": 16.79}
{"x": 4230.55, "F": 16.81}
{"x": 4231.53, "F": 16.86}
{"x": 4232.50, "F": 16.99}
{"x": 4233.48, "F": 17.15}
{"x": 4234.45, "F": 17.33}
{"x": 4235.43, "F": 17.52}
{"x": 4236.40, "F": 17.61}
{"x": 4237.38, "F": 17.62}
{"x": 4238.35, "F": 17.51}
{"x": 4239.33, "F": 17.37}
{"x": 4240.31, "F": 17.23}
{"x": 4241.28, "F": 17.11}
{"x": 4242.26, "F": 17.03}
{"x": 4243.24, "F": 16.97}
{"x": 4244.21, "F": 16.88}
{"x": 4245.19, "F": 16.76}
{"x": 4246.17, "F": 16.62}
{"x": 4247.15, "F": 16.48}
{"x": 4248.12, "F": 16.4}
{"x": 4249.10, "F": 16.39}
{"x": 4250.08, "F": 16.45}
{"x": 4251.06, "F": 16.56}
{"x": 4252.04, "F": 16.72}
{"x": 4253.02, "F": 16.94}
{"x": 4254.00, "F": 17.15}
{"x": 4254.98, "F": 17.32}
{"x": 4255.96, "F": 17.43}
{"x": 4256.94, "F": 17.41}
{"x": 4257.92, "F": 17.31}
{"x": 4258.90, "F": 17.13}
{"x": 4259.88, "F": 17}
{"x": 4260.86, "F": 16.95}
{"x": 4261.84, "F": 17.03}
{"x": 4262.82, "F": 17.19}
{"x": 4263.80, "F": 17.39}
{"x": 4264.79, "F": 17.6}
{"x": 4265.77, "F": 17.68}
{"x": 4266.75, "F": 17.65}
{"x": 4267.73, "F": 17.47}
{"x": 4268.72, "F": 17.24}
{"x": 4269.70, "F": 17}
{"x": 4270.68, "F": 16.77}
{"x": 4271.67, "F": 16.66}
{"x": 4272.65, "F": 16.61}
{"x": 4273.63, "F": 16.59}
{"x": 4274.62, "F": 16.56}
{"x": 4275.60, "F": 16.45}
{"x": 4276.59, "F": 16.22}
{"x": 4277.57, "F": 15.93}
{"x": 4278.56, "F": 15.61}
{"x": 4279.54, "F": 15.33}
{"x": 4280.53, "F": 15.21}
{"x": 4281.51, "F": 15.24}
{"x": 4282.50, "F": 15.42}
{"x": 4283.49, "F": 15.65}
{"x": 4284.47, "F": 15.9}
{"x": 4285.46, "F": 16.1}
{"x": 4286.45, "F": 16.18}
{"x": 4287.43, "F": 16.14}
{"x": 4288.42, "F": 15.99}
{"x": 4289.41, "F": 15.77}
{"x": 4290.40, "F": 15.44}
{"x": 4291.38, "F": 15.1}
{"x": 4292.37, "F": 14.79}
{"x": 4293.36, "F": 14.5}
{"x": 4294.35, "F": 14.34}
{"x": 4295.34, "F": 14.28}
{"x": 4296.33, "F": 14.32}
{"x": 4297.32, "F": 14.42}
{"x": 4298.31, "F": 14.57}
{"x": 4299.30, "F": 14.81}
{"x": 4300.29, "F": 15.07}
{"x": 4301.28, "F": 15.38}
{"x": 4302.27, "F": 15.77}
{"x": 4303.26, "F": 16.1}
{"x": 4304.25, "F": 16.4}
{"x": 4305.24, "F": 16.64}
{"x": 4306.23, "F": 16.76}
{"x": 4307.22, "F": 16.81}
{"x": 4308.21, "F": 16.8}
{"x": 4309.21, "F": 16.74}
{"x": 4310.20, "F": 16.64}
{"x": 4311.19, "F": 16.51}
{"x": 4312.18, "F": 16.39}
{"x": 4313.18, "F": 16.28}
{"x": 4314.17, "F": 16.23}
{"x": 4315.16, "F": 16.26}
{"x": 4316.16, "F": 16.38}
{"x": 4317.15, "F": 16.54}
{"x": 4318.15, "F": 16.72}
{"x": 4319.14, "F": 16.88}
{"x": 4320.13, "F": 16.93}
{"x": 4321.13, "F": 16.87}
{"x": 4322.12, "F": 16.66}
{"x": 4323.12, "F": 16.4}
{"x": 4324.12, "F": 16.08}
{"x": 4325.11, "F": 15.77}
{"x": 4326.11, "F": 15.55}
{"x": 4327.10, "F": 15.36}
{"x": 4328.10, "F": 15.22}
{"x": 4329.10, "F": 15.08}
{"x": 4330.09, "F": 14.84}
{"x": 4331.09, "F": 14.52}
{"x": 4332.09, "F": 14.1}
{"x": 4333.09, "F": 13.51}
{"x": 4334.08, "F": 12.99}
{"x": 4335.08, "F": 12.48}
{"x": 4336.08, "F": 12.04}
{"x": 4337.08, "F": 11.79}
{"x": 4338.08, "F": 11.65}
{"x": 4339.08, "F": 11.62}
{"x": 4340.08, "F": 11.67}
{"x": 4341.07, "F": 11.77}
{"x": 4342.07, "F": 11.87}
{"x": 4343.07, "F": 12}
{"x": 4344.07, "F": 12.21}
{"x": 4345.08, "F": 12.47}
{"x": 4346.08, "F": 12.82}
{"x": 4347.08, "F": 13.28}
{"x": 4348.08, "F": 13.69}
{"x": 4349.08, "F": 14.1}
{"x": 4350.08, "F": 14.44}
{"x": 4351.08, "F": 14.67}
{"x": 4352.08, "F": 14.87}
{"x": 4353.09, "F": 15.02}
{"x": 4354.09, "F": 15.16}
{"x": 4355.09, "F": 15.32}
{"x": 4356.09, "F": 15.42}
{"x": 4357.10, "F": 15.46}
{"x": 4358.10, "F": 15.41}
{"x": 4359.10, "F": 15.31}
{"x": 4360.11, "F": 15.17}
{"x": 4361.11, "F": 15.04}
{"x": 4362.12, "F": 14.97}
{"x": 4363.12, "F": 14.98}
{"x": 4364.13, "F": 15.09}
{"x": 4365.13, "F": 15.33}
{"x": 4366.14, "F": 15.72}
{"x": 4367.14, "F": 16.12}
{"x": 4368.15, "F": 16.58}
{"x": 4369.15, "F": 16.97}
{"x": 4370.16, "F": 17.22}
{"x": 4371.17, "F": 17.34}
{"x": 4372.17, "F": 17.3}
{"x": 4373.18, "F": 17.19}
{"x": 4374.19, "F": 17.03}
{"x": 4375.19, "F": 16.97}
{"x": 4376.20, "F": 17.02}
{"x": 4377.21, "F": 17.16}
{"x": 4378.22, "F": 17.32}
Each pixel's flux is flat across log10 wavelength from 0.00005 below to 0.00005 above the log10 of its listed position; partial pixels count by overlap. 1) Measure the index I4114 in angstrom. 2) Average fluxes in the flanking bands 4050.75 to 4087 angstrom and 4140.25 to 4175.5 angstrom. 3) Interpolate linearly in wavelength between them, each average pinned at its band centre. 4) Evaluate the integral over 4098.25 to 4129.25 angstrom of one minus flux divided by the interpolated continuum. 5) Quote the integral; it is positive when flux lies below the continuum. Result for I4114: 4.3 angstrom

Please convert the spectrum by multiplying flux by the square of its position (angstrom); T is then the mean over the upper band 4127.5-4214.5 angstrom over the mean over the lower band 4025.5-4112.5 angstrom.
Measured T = 1.1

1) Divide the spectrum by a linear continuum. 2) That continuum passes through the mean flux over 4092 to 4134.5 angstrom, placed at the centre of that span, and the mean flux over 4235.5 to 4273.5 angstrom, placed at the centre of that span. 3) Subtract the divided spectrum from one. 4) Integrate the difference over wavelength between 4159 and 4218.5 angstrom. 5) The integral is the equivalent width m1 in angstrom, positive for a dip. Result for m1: -4.8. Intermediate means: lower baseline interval 15.5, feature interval 17.7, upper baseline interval 17.1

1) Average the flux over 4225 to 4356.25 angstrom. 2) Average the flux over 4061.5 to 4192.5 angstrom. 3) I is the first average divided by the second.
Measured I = 0.9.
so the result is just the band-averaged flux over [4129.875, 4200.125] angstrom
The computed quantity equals 17.7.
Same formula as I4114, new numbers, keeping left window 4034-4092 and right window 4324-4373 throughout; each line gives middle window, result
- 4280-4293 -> -0.3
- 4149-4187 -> -1.9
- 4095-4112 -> 4.0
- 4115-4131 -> 0.4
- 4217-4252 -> -2.9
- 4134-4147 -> -0.6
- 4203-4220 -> -2.2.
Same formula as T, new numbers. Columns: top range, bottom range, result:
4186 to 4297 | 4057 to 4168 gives 1.07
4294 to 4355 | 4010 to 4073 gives 0.88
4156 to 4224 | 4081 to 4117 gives 1.23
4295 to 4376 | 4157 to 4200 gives 0.93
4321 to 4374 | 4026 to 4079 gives 0.90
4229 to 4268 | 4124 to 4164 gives 1.01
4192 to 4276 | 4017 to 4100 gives 1.05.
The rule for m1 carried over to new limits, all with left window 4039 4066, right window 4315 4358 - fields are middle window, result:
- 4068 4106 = 5.5 angstrom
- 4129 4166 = -1.4 angstrom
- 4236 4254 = -1.3 angstrom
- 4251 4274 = -2.4 angstrom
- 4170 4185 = -0.4 angstrom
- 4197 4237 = -3.8 angstrom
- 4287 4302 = 0.0 angstrom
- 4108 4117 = 0.8 angstrom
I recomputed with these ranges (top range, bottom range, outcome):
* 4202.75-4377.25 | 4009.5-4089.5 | 0.86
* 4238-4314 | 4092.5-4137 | 1.04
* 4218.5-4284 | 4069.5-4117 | 1.09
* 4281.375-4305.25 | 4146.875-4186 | 0.87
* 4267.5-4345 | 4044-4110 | 0.92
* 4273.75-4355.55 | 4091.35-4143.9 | 0.94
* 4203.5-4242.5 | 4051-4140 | 1.06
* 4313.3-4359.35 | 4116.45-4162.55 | 0.82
